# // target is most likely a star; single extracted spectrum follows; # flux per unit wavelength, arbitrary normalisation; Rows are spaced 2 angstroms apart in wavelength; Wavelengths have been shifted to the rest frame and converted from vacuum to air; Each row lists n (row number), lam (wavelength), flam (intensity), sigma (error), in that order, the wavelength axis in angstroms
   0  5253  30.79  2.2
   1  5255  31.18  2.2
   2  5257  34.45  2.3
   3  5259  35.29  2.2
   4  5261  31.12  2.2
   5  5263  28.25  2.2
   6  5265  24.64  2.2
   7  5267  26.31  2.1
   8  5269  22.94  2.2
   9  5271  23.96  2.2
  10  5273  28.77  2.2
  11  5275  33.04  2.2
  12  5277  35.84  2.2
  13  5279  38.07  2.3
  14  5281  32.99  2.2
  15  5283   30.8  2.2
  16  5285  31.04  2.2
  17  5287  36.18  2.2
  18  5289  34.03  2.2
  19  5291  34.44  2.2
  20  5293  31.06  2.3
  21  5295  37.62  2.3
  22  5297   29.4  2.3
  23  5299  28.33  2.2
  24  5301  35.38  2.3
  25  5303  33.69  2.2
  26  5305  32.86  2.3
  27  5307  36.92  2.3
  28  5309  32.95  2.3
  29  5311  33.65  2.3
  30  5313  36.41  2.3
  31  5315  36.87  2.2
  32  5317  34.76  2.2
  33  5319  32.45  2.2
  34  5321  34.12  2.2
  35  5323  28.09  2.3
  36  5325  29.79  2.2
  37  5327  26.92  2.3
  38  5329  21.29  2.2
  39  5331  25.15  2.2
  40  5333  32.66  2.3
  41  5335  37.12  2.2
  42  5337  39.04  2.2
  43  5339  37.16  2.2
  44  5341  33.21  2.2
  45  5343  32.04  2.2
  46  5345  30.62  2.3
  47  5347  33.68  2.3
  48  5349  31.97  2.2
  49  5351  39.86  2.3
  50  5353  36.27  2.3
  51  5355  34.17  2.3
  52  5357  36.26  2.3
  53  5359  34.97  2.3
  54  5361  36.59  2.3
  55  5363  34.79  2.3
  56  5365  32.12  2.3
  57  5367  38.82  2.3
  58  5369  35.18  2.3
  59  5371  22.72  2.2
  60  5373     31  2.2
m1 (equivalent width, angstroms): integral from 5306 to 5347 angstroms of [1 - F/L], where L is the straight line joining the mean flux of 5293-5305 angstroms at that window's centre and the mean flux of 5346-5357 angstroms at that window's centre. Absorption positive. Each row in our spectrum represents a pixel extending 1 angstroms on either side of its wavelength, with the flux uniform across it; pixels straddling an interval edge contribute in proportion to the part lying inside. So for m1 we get 1.8 angstroms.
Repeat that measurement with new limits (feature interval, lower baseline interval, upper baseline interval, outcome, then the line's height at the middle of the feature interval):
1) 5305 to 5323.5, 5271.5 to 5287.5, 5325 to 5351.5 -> -0.9 angstroms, 32.5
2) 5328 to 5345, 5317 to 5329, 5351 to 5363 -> 0.1 angstroms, 32.3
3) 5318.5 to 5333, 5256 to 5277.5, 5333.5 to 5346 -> 2.3 angstroms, 33.7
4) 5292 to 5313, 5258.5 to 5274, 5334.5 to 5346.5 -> -1.6 angstroms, 31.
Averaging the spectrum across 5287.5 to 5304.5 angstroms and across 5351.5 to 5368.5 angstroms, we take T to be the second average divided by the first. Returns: 1.08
